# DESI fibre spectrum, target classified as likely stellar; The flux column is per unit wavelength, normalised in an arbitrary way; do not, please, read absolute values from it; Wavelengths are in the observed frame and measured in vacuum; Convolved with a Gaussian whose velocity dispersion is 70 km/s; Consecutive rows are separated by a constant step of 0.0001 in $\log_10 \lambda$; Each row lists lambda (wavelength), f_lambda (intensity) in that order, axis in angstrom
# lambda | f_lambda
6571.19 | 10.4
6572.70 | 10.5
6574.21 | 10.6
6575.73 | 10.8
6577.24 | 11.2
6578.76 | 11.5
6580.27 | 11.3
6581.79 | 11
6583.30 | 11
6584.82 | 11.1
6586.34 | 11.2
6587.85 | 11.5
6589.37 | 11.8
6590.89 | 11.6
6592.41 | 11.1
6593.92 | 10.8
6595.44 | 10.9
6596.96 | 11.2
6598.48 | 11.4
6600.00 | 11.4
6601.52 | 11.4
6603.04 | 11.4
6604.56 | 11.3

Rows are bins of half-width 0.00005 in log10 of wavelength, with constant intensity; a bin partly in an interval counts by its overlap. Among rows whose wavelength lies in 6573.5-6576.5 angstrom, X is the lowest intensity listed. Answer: 10.6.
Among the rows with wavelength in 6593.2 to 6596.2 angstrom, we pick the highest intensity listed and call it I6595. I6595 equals 10.9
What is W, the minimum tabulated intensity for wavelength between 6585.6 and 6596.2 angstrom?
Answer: 10.8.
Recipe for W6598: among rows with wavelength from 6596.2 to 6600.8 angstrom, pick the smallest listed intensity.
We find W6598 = 11.2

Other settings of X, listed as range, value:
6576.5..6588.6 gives 11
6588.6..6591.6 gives 11.6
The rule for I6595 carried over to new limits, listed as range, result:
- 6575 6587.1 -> 11.5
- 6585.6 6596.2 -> 11.8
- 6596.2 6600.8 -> 11.4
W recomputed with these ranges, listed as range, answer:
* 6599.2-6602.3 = 11.4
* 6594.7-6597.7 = 10.9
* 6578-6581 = 11.3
